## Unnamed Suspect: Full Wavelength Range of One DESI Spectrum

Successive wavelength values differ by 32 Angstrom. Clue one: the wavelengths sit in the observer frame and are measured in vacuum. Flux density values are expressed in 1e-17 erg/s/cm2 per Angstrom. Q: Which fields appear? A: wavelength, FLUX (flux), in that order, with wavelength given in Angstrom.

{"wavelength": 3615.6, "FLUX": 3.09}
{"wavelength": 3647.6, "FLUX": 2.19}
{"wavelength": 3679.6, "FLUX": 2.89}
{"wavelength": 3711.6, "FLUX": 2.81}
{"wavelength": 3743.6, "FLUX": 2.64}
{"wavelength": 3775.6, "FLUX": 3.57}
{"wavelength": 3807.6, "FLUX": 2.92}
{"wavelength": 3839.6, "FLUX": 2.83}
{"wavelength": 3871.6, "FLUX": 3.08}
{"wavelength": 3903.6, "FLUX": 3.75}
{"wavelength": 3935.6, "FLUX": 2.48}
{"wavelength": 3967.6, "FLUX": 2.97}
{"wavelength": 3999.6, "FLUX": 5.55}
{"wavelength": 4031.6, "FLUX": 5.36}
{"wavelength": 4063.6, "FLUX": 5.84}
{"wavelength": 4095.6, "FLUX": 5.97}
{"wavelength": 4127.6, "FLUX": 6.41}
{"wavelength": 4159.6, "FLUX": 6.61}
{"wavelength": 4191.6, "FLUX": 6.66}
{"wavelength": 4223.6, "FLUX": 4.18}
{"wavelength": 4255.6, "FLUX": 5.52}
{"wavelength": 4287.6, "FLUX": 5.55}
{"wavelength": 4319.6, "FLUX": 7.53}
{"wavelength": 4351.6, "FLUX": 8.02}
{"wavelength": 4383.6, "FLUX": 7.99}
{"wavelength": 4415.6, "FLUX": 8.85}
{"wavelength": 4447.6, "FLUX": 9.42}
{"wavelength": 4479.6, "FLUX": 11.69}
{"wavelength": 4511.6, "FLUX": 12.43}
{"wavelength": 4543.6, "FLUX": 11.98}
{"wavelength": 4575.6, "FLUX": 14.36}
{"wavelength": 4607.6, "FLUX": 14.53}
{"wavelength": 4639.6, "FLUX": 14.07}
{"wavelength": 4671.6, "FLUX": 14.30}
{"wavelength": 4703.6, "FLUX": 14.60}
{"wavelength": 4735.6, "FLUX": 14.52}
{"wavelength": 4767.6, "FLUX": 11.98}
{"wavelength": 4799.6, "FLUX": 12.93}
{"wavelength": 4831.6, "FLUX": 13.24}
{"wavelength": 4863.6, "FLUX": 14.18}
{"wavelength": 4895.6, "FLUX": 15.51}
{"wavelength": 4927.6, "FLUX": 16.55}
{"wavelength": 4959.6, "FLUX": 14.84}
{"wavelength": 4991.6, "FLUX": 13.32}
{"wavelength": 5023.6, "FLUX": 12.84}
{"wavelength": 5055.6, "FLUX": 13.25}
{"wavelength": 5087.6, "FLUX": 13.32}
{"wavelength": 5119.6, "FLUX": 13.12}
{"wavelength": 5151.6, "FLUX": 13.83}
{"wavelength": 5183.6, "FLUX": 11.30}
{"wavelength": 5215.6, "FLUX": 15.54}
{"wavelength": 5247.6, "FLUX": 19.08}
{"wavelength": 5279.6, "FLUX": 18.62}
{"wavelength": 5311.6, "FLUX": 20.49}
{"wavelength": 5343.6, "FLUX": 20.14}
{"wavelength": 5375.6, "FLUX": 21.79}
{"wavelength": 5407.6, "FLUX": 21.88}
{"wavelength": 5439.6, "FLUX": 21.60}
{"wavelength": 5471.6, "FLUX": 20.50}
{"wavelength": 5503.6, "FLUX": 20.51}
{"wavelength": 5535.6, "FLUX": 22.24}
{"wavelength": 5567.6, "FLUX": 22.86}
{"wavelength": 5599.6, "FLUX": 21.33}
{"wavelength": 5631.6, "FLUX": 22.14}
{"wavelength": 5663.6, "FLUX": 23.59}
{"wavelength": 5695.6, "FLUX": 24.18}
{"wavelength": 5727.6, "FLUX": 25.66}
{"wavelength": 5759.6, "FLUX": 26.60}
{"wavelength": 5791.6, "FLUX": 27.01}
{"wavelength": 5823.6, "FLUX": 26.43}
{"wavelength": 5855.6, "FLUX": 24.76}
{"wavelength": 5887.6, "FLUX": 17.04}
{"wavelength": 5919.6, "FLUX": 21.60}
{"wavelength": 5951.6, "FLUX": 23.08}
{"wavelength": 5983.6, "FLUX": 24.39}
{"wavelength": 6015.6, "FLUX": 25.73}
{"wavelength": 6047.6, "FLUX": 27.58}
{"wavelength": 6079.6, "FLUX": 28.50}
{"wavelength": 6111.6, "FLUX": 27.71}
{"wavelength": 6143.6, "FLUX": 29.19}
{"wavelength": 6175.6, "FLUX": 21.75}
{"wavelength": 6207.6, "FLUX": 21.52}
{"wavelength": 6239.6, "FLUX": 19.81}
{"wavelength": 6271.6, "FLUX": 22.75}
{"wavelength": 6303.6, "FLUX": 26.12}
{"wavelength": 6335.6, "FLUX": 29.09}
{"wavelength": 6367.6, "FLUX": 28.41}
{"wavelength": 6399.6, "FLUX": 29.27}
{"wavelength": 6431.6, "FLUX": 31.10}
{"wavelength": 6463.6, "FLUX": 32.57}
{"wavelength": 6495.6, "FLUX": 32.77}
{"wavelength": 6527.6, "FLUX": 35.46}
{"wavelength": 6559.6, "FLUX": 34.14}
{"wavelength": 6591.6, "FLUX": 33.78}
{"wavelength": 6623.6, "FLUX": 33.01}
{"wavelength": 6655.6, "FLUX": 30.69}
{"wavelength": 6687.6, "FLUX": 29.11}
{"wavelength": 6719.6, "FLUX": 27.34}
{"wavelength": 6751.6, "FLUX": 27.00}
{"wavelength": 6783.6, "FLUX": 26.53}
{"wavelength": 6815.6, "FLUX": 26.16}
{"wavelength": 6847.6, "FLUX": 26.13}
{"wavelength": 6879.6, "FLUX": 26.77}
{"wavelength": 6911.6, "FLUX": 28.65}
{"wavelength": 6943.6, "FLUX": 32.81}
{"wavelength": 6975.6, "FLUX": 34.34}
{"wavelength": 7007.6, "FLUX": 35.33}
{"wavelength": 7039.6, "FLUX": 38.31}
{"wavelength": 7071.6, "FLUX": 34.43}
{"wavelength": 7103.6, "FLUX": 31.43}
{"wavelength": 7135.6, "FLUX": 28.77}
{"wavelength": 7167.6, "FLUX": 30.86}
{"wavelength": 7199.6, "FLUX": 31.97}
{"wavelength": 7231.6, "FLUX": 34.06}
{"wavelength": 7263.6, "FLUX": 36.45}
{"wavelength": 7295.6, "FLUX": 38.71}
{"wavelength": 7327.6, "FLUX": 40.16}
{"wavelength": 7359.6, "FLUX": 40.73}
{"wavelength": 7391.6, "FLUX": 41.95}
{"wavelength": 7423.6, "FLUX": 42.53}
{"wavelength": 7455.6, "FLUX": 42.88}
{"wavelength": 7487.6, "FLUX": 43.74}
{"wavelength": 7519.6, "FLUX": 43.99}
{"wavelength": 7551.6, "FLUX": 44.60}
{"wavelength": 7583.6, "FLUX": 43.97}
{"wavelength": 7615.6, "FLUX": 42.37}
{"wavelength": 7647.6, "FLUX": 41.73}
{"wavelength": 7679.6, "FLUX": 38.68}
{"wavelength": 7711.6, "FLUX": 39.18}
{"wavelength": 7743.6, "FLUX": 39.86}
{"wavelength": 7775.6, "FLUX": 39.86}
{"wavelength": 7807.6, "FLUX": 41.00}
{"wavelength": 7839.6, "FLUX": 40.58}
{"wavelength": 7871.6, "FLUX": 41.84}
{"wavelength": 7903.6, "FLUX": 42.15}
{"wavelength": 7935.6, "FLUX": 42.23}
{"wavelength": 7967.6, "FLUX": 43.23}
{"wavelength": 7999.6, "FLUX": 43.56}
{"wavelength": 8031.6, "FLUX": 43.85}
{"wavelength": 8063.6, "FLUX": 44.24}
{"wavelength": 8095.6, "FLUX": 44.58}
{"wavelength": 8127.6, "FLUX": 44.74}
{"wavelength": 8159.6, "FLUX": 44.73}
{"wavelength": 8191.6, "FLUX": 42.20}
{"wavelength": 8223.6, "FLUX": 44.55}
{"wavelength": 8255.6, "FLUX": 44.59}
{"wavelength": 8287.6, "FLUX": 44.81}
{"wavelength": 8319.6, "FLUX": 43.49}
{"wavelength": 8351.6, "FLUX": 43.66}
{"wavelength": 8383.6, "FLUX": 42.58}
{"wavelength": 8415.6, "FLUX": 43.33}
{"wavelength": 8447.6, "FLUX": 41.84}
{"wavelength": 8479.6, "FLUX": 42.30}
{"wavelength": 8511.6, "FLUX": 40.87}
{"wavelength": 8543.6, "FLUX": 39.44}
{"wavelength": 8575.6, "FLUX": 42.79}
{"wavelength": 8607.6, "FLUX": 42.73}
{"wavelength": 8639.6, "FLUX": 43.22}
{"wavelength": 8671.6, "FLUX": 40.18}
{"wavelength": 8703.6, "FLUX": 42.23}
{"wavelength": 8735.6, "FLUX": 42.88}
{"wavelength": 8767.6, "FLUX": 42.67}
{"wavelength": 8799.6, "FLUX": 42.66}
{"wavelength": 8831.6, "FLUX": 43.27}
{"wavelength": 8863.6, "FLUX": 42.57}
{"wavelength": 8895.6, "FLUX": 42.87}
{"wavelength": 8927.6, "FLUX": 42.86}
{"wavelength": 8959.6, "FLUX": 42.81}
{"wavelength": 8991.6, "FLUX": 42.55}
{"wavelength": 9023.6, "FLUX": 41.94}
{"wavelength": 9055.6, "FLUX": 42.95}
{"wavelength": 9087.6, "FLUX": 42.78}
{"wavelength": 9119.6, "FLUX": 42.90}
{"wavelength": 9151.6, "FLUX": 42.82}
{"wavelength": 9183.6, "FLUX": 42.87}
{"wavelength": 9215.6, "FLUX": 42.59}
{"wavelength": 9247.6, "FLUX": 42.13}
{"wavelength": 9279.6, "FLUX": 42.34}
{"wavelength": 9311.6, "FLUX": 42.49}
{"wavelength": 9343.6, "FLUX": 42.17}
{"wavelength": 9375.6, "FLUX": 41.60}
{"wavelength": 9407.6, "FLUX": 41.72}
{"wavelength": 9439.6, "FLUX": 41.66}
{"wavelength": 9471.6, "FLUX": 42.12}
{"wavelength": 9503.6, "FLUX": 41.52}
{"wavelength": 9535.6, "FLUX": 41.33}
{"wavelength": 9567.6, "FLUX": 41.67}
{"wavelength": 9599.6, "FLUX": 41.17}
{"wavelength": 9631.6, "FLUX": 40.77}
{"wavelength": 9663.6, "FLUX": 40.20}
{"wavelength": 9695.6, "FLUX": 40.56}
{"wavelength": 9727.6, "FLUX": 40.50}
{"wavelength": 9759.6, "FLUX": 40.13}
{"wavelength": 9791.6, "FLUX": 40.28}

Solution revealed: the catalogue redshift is 0.00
